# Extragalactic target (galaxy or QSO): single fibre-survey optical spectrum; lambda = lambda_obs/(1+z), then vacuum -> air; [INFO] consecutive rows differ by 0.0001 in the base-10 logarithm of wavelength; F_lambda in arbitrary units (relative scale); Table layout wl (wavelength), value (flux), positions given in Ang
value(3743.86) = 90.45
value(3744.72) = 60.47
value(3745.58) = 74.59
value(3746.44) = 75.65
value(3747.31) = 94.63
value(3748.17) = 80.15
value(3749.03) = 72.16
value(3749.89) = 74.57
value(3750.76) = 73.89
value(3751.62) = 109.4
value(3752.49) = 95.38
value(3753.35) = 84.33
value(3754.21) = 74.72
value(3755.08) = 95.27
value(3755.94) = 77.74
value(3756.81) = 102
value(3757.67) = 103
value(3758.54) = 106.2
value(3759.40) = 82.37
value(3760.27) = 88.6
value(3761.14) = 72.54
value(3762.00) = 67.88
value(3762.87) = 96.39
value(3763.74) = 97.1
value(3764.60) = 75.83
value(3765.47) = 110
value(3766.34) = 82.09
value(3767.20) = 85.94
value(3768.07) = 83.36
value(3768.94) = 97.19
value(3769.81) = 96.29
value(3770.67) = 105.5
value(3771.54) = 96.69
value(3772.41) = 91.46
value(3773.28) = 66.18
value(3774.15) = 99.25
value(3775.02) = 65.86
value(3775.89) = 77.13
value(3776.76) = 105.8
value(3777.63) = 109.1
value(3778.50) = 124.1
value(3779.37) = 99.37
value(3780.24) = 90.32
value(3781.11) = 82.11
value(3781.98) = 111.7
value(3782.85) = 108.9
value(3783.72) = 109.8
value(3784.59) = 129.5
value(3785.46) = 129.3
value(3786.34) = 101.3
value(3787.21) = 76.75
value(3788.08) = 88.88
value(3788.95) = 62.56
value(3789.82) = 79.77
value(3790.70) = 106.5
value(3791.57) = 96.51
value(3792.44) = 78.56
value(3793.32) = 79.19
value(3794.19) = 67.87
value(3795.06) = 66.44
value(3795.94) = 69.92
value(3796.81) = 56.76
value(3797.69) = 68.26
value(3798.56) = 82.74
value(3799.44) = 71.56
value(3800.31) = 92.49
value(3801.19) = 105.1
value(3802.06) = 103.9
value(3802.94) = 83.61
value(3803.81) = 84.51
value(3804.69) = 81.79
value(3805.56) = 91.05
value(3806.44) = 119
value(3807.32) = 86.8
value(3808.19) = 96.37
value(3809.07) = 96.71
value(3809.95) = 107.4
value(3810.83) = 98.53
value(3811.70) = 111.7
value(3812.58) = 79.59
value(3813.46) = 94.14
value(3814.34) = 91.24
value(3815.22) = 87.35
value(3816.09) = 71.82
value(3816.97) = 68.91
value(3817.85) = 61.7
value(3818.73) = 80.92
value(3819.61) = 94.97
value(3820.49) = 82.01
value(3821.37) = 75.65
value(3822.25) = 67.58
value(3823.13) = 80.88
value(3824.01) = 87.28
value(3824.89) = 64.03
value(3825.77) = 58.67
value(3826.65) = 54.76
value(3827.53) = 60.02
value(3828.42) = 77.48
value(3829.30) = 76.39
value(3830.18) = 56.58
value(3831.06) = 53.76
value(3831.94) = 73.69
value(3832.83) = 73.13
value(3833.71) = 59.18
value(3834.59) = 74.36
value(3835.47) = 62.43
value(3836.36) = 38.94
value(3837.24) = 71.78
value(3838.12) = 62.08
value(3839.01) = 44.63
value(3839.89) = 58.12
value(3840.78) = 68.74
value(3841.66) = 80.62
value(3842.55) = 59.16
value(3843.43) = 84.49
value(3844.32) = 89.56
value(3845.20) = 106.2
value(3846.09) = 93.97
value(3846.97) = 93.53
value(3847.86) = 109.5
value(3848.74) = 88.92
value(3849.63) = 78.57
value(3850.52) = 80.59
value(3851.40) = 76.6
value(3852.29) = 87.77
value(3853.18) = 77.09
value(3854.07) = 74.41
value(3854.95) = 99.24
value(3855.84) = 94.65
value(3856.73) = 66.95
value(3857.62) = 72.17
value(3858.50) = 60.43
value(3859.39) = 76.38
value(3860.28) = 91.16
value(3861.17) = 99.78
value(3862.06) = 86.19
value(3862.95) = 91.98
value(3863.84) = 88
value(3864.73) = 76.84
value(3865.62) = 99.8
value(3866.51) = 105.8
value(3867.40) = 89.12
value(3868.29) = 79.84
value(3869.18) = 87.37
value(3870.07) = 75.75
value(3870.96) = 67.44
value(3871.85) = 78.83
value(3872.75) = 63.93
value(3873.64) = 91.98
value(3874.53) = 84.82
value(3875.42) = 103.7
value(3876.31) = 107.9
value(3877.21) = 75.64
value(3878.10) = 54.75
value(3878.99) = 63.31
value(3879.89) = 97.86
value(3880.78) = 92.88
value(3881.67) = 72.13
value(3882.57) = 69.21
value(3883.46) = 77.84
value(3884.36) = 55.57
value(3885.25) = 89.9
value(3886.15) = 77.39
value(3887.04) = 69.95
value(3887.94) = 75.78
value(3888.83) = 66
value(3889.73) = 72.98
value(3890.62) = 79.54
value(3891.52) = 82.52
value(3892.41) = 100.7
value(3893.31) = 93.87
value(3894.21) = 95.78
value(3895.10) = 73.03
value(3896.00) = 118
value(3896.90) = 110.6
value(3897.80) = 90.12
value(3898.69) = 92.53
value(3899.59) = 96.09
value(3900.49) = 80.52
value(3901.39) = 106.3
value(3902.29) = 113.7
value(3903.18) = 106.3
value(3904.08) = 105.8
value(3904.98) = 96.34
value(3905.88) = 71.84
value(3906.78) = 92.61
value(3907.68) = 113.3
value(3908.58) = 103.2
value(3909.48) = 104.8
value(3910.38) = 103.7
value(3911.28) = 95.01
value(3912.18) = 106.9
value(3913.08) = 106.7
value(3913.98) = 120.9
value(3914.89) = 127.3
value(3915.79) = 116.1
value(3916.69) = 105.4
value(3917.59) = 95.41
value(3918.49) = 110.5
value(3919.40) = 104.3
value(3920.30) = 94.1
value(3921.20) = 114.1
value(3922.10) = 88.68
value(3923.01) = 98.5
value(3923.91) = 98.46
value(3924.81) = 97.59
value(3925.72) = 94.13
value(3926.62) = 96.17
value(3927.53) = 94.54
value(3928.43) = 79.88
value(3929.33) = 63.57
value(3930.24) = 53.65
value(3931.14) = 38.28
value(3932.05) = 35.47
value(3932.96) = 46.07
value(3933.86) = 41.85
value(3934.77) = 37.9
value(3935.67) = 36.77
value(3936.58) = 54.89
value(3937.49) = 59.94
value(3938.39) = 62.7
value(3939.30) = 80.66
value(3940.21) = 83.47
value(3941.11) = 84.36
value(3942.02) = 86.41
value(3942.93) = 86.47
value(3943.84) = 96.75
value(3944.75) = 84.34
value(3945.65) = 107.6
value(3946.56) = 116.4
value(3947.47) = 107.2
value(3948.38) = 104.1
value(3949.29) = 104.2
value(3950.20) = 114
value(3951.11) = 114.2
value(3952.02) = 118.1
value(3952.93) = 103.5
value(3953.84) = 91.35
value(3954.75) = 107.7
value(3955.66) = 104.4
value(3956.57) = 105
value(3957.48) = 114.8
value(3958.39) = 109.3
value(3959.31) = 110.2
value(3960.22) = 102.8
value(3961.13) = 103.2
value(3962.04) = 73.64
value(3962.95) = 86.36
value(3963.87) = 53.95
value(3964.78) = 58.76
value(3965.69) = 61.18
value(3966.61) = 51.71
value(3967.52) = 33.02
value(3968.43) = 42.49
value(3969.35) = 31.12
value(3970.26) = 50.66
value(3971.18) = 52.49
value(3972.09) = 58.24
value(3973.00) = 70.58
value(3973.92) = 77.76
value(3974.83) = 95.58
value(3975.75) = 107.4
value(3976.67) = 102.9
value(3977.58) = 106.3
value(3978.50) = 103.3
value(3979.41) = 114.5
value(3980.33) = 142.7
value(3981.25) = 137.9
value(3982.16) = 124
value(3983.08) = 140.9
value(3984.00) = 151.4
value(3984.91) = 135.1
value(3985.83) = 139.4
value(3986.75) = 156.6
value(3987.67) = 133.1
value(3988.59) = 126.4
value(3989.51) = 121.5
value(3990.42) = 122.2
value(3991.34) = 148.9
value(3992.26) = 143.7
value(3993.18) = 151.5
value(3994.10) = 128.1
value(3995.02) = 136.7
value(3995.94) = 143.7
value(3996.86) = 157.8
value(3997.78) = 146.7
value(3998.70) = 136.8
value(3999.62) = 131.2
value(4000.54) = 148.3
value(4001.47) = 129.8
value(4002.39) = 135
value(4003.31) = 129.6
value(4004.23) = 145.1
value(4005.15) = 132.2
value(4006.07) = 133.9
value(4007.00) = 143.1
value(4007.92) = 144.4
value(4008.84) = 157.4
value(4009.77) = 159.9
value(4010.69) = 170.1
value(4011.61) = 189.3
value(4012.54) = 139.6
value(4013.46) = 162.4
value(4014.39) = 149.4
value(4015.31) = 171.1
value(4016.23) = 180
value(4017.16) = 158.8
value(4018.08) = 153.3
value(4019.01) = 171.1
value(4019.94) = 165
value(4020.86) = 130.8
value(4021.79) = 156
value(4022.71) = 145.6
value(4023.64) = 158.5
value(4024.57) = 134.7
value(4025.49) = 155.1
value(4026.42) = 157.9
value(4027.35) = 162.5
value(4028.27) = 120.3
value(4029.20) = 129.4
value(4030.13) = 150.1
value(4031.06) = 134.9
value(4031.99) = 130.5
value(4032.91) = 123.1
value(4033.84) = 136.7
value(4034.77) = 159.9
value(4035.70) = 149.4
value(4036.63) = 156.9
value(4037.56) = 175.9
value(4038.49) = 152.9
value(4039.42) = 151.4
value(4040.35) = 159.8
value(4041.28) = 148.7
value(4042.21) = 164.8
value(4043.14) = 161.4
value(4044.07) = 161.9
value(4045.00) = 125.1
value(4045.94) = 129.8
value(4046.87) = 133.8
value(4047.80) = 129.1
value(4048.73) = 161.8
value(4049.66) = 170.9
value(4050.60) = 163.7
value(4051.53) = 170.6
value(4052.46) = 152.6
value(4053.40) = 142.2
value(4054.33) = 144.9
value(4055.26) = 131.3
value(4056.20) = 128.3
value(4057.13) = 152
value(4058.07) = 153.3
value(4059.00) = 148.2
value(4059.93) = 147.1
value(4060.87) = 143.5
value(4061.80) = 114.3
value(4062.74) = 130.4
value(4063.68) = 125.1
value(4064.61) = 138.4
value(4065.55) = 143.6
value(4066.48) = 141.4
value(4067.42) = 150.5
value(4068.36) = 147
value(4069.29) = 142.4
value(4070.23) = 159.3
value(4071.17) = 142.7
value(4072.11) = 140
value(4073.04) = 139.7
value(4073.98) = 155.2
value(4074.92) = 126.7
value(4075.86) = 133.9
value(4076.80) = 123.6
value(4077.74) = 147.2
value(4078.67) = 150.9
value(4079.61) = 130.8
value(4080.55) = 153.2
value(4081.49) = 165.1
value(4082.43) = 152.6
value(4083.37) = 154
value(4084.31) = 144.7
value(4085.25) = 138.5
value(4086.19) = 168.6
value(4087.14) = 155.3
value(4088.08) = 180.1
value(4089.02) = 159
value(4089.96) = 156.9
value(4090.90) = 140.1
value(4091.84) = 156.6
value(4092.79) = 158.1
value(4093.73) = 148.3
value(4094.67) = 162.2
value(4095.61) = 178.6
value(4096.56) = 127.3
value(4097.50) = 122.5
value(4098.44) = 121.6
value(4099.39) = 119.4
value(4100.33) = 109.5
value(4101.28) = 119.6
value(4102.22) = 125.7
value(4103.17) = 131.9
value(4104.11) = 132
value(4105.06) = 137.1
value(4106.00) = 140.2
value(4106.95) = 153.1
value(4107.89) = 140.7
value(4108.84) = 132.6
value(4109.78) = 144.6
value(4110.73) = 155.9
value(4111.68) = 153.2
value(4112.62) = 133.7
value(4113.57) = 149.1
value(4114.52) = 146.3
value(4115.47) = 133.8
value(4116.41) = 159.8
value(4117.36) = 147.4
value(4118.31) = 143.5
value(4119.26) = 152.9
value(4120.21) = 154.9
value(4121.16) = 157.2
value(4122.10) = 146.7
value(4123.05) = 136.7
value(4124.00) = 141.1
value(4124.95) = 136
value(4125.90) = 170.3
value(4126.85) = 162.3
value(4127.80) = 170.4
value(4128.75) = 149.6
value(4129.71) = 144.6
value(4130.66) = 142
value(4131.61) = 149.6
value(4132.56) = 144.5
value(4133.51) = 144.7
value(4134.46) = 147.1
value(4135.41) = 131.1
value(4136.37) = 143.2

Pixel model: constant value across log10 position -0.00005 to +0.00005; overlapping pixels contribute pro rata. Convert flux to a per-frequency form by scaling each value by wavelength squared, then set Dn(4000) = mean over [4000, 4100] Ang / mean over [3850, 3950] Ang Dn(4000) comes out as 1.84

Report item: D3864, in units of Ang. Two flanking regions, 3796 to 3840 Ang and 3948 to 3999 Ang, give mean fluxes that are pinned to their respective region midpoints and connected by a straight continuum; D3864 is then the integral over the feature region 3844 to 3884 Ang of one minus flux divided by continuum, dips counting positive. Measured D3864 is 0.8 Ang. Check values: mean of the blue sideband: 77.7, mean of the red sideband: 106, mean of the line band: 84.4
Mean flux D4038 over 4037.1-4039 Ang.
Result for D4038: 164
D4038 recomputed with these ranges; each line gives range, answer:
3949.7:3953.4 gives 112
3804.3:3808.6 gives 95.3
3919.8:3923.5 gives 99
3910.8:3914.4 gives 107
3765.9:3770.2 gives 88.9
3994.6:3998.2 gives 146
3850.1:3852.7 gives 81.7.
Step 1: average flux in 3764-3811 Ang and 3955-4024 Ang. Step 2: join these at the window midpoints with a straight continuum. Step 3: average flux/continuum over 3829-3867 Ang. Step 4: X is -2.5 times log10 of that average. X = 0.275 mag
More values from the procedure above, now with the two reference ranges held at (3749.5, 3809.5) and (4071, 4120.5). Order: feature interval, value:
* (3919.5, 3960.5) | 0.33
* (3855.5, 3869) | 0.22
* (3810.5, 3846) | 0.31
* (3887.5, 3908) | 0.19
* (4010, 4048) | -0.14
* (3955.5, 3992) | 0.24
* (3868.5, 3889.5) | 0.34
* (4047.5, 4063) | -0.07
